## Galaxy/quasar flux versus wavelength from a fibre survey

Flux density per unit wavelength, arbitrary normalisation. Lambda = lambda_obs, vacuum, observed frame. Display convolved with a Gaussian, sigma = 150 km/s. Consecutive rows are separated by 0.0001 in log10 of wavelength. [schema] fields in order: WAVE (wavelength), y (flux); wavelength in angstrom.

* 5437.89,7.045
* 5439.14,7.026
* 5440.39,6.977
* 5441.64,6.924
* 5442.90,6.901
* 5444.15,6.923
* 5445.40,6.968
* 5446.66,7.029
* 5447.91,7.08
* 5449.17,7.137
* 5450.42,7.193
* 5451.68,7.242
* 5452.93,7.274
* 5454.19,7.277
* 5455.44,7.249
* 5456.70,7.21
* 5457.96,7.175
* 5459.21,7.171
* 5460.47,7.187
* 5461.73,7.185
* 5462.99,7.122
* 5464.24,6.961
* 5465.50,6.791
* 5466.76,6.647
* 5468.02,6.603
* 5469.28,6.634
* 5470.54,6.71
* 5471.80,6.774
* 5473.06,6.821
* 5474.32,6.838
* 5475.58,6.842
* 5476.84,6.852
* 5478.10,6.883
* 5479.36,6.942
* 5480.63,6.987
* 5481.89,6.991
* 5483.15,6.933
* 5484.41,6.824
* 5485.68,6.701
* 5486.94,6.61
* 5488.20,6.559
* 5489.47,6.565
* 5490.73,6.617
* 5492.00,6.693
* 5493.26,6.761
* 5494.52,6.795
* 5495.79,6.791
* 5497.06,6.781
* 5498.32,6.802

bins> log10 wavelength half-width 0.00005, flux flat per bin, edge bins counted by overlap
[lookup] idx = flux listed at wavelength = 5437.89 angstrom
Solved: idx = 7.045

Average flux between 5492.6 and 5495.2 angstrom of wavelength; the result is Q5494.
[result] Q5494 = 6.79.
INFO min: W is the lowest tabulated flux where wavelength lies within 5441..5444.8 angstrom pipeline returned 6.901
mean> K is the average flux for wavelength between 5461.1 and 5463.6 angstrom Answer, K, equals 7.14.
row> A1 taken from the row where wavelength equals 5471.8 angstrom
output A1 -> 6.774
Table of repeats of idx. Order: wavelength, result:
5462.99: 7.122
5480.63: 6.987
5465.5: 6.791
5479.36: 6.942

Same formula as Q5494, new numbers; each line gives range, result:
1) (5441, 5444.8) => 6.92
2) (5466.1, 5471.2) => 6.64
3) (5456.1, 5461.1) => 7.18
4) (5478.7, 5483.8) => 6.96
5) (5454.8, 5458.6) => 7.22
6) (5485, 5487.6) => 6.66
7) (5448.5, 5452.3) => 7.18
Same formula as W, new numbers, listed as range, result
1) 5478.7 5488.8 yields 6.559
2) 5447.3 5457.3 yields 7.08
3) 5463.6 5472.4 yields 6.603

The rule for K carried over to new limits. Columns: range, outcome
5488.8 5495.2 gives 6.68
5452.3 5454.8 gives 7.28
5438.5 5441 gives 7.02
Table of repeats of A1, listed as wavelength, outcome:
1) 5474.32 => 6.838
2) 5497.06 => 6.781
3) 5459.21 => 7.171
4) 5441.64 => 6.924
